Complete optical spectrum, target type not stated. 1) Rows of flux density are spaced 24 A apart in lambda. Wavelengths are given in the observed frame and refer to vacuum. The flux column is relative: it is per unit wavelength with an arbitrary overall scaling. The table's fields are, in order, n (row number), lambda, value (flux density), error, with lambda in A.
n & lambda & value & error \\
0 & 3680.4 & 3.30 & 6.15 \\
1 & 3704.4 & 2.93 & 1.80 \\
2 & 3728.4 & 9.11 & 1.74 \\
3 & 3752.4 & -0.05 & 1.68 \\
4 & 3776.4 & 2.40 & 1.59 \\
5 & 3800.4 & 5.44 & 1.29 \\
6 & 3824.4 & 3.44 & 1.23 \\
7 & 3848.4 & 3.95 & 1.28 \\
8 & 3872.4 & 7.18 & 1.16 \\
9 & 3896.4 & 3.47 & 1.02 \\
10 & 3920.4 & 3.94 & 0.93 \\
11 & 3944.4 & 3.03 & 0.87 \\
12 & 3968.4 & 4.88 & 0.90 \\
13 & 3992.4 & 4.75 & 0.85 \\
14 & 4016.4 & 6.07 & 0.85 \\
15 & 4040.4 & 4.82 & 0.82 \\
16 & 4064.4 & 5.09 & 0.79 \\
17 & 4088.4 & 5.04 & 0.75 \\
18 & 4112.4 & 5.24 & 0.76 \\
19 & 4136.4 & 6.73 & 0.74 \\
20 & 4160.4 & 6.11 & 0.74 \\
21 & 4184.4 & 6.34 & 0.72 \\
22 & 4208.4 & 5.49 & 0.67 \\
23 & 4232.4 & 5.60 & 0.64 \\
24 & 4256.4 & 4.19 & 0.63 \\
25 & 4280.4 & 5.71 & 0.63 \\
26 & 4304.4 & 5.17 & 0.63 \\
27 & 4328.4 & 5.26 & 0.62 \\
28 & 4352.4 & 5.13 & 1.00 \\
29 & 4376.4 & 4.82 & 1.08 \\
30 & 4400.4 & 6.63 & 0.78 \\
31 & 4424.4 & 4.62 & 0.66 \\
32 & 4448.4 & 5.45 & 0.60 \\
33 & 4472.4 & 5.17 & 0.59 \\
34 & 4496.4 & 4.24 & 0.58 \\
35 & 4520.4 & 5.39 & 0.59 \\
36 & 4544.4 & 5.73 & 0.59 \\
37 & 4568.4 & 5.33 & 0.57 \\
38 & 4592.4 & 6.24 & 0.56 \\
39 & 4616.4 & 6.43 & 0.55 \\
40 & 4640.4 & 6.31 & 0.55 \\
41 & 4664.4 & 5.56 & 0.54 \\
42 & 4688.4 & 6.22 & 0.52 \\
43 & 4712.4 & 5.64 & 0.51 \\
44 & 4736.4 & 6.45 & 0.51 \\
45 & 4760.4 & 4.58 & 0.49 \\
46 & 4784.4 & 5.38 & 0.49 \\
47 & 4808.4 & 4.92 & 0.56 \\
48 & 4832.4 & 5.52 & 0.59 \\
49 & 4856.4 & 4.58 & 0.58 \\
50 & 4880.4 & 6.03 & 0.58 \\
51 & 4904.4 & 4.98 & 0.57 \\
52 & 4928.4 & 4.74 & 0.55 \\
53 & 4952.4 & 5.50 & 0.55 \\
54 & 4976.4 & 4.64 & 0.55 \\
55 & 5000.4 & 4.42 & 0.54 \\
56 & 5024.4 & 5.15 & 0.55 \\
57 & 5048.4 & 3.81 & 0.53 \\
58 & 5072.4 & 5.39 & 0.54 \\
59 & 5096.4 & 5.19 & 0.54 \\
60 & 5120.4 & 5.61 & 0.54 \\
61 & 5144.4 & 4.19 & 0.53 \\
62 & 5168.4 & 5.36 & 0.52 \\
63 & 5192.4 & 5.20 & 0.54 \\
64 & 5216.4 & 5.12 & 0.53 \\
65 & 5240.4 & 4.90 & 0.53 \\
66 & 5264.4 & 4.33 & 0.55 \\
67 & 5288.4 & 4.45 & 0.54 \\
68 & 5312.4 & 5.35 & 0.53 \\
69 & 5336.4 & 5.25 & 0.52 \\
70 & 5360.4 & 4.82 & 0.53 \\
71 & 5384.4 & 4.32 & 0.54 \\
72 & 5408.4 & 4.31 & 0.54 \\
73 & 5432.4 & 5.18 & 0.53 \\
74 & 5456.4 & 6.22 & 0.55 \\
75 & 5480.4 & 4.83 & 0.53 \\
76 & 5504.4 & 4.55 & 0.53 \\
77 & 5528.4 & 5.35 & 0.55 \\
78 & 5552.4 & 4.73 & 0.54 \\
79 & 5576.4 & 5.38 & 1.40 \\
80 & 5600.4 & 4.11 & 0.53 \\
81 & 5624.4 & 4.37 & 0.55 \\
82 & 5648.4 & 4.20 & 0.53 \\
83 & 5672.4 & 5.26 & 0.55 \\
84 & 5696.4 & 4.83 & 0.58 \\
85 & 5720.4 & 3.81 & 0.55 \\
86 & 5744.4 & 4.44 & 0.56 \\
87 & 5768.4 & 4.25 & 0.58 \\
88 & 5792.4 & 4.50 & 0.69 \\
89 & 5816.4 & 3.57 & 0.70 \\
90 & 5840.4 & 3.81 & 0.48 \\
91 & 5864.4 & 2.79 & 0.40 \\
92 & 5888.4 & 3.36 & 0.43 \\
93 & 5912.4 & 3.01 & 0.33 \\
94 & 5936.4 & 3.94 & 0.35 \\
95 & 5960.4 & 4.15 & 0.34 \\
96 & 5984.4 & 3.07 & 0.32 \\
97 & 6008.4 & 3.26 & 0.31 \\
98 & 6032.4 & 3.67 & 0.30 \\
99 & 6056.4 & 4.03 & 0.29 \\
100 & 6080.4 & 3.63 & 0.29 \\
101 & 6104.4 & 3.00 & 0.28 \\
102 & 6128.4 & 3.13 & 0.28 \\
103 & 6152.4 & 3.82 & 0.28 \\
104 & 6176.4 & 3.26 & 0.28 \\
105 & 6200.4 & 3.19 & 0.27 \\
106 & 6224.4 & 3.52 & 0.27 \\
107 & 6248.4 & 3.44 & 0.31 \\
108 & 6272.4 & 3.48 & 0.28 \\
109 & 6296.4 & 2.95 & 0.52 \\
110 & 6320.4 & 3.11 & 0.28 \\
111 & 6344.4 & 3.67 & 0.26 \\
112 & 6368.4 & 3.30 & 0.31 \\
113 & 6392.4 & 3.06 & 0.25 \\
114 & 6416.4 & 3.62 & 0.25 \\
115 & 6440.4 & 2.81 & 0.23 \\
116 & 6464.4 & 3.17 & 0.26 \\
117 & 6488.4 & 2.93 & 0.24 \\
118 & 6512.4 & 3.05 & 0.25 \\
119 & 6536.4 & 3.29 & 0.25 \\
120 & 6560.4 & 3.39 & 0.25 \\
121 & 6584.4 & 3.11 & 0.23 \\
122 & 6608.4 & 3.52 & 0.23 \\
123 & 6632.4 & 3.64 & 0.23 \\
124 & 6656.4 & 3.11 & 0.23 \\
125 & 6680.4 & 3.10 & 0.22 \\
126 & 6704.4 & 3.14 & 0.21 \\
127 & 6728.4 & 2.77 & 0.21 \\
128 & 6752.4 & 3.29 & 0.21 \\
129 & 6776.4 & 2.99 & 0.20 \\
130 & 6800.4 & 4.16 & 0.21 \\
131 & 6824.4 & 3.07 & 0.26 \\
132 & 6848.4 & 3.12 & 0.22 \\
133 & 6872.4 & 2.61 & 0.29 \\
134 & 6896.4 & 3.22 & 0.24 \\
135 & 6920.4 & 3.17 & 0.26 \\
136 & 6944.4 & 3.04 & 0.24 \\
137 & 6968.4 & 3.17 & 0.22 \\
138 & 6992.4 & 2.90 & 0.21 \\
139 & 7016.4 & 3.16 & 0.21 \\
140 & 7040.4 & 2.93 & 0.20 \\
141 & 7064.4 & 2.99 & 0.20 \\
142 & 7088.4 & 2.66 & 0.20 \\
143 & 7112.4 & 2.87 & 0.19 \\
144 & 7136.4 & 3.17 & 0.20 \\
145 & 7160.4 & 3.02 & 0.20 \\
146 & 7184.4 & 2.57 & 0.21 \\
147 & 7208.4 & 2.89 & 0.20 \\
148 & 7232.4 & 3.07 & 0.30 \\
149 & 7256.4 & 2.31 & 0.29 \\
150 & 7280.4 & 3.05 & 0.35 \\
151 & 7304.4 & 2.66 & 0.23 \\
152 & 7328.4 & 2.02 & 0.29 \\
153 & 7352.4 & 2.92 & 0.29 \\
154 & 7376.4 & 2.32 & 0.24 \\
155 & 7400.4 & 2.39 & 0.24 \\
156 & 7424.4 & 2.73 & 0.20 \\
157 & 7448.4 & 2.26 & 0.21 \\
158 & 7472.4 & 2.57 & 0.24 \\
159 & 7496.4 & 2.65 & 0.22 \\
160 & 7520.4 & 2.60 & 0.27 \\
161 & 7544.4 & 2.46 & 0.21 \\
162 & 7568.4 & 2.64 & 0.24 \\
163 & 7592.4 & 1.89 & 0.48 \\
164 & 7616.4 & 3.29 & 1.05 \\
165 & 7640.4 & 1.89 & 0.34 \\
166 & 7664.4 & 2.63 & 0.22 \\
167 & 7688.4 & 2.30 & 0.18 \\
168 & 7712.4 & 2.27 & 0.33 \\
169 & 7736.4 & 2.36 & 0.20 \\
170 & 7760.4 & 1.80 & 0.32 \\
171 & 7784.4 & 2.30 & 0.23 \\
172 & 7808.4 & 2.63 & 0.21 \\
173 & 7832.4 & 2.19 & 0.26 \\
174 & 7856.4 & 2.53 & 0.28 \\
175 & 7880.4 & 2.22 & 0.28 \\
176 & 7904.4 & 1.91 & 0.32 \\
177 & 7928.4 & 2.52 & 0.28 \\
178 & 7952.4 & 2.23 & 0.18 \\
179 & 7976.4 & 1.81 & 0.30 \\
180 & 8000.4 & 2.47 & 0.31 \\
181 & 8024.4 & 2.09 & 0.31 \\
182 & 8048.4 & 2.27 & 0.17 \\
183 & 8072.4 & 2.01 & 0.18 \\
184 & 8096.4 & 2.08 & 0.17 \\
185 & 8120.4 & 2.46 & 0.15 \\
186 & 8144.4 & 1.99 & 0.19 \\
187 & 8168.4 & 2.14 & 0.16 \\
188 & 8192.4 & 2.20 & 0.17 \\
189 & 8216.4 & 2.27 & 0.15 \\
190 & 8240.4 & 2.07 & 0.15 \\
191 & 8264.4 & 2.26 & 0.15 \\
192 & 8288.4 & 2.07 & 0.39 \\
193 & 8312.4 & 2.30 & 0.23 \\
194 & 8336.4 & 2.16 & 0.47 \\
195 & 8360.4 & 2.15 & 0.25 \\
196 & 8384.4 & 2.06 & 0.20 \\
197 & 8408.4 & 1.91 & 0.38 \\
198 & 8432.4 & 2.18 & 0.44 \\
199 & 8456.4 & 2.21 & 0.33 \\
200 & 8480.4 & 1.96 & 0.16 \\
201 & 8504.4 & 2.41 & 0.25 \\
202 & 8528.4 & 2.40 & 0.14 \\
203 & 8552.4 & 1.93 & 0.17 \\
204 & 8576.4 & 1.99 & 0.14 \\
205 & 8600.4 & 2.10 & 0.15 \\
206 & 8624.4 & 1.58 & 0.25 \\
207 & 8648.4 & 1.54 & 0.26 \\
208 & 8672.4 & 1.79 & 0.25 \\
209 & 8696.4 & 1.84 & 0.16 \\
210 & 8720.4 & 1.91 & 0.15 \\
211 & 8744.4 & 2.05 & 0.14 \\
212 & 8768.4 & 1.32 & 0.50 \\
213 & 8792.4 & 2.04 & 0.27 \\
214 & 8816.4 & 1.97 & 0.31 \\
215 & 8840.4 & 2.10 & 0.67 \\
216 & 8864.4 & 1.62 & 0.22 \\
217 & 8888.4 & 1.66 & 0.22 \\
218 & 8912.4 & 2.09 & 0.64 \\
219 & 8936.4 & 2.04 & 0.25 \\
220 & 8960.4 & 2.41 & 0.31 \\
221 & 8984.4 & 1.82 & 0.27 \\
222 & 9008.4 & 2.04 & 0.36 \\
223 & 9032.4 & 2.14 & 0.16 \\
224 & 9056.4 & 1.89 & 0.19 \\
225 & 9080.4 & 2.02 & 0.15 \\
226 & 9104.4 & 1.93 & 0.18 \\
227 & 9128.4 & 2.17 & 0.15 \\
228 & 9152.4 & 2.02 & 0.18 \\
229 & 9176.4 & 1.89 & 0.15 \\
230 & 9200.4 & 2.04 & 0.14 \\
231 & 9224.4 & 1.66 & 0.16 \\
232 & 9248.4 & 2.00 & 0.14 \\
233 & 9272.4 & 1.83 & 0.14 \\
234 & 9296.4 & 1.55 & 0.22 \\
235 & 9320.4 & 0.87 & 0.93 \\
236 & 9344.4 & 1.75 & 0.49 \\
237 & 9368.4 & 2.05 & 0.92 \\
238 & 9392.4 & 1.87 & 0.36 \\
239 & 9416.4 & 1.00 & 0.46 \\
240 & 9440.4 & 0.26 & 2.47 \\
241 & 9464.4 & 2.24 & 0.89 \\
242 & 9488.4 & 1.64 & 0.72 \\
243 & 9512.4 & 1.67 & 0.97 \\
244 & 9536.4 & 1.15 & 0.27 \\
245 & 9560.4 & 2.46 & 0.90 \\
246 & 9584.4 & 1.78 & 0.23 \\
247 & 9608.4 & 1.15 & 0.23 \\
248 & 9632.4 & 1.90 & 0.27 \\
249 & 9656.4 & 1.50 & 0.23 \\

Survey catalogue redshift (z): 0.037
